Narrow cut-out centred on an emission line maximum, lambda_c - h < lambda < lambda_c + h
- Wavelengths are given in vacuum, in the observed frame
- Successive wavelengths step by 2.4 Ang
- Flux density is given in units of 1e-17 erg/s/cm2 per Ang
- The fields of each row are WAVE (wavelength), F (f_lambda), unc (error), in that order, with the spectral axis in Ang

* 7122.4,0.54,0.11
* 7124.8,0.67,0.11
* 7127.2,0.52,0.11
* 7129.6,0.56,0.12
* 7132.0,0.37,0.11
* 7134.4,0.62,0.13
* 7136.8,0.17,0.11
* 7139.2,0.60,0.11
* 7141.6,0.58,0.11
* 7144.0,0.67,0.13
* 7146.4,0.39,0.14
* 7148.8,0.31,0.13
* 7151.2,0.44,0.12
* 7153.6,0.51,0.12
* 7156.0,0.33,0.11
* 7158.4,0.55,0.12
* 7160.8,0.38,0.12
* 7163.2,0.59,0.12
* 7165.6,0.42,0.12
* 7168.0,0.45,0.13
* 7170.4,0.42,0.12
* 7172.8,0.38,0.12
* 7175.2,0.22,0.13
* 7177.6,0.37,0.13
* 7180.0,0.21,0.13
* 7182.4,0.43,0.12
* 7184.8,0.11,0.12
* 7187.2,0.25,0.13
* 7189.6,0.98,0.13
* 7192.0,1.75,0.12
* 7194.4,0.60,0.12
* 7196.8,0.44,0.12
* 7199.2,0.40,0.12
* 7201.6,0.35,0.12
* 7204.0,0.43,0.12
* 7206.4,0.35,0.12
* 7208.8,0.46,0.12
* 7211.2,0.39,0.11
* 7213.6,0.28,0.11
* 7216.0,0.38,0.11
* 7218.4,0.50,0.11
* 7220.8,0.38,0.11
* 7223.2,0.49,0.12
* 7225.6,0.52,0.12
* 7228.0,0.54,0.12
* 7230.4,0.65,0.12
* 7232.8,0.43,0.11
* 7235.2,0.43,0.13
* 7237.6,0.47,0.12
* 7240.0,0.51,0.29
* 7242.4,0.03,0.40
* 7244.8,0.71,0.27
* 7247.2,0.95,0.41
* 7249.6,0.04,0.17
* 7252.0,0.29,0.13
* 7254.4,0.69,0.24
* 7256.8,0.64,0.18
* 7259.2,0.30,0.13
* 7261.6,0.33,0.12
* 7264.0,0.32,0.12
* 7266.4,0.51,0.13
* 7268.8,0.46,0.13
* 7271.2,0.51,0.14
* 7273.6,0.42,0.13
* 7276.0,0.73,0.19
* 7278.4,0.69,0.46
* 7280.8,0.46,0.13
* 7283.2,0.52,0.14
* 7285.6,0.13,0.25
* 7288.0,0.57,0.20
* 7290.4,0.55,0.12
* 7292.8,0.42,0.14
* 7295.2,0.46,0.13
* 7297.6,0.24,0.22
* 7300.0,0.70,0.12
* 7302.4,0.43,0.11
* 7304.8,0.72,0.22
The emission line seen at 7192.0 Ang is H-gamma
